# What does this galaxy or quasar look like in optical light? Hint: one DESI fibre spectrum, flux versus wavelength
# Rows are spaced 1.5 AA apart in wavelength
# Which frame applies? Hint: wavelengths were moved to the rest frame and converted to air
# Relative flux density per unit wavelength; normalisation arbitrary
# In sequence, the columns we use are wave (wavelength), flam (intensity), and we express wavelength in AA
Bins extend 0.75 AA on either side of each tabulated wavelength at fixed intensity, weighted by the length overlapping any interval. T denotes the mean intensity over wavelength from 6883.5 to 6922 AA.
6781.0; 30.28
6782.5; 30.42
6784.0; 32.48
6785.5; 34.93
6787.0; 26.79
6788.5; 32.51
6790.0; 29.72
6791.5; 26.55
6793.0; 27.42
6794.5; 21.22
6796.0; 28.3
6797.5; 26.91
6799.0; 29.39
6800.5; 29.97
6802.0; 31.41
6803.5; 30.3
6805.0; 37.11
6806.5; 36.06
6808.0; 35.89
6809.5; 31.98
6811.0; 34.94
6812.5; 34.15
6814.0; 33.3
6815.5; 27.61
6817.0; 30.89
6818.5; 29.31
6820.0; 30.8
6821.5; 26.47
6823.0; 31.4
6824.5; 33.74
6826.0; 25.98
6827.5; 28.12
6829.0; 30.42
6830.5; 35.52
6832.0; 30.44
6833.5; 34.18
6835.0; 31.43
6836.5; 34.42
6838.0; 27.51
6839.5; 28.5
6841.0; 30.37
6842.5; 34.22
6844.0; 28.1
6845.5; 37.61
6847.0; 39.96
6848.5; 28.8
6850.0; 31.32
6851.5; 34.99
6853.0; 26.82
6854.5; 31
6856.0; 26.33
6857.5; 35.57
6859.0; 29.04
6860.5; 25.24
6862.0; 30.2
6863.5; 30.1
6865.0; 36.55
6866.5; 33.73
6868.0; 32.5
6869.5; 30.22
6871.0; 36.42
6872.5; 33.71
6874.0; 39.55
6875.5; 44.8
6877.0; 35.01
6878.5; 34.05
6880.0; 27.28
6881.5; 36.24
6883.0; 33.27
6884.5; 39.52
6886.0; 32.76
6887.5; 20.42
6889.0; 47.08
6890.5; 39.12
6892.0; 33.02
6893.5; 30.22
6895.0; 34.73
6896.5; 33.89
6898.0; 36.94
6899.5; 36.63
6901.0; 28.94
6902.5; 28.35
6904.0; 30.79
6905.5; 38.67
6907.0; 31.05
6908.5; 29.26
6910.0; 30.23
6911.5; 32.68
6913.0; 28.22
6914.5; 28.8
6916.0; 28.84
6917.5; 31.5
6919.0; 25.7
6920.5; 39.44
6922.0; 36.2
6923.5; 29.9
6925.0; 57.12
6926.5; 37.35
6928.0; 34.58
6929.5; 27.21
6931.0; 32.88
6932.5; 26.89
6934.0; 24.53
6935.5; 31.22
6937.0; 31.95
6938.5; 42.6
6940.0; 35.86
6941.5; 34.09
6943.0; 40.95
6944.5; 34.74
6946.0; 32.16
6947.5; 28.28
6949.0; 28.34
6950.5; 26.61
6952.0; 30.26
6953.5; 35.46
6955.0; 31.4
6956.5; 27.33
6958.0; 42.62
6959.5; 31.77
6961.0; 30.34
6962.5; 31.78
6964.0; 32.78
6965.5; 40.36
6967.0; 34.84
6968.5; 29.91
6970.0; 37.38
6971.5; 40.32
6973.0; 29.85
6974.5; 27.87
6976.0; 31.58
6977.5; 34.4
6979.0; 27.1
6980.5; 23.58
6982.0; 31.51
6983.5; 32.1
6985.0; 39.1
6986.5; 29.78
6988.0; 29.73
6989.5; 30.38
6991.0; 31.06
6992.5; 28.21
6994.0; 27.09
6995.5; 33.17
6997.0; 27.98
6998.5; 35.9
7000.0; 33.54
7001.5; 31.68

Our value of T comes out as 32.7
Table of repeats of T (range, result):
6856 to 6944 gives 33.5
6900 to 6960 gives 32.6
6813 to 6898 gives 32.4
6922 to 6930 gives 37.4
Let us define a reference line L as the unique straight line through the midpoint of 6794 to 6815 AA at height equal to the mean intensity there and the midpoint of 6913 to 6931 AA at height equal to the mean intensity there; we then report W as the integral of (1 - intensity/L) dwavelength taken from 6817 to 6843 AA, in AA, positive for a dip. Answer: 1.10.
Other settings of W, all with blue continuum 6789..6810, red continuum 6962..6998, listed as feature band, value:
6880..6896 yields -1.7 AA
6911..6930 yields -1.5 AA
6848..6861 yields 0.3 AA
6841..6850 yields -0.8 AA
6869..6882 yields -1.9 AA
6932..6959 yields -0.9 AA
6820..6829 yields 0.3 AA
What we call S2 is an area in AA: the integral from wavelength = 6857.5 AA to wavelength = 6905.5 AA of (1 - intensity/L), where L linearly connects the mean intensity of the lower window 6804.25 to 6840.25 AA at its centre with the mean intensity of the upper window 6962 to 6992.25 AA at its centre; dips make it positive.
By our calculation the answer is -2.7 AA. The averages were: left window 31.7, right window 32.2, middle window 33.7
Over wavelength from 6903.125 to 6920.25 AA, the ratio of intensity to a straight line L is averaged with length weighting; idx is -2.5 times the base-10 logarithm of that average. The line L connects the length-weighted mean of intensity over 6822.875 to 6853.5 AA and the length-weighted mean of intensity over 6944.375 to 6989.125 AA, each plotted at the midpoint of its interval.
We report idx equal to 0.04 mag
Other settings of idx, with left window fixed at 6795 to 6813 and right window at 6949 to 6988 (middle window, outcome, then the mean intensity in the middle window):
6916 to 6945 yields -0.07 mag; 34.3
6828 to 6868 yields 0.02 mag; 31.6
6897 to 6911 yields -0.01 mag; 32.4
